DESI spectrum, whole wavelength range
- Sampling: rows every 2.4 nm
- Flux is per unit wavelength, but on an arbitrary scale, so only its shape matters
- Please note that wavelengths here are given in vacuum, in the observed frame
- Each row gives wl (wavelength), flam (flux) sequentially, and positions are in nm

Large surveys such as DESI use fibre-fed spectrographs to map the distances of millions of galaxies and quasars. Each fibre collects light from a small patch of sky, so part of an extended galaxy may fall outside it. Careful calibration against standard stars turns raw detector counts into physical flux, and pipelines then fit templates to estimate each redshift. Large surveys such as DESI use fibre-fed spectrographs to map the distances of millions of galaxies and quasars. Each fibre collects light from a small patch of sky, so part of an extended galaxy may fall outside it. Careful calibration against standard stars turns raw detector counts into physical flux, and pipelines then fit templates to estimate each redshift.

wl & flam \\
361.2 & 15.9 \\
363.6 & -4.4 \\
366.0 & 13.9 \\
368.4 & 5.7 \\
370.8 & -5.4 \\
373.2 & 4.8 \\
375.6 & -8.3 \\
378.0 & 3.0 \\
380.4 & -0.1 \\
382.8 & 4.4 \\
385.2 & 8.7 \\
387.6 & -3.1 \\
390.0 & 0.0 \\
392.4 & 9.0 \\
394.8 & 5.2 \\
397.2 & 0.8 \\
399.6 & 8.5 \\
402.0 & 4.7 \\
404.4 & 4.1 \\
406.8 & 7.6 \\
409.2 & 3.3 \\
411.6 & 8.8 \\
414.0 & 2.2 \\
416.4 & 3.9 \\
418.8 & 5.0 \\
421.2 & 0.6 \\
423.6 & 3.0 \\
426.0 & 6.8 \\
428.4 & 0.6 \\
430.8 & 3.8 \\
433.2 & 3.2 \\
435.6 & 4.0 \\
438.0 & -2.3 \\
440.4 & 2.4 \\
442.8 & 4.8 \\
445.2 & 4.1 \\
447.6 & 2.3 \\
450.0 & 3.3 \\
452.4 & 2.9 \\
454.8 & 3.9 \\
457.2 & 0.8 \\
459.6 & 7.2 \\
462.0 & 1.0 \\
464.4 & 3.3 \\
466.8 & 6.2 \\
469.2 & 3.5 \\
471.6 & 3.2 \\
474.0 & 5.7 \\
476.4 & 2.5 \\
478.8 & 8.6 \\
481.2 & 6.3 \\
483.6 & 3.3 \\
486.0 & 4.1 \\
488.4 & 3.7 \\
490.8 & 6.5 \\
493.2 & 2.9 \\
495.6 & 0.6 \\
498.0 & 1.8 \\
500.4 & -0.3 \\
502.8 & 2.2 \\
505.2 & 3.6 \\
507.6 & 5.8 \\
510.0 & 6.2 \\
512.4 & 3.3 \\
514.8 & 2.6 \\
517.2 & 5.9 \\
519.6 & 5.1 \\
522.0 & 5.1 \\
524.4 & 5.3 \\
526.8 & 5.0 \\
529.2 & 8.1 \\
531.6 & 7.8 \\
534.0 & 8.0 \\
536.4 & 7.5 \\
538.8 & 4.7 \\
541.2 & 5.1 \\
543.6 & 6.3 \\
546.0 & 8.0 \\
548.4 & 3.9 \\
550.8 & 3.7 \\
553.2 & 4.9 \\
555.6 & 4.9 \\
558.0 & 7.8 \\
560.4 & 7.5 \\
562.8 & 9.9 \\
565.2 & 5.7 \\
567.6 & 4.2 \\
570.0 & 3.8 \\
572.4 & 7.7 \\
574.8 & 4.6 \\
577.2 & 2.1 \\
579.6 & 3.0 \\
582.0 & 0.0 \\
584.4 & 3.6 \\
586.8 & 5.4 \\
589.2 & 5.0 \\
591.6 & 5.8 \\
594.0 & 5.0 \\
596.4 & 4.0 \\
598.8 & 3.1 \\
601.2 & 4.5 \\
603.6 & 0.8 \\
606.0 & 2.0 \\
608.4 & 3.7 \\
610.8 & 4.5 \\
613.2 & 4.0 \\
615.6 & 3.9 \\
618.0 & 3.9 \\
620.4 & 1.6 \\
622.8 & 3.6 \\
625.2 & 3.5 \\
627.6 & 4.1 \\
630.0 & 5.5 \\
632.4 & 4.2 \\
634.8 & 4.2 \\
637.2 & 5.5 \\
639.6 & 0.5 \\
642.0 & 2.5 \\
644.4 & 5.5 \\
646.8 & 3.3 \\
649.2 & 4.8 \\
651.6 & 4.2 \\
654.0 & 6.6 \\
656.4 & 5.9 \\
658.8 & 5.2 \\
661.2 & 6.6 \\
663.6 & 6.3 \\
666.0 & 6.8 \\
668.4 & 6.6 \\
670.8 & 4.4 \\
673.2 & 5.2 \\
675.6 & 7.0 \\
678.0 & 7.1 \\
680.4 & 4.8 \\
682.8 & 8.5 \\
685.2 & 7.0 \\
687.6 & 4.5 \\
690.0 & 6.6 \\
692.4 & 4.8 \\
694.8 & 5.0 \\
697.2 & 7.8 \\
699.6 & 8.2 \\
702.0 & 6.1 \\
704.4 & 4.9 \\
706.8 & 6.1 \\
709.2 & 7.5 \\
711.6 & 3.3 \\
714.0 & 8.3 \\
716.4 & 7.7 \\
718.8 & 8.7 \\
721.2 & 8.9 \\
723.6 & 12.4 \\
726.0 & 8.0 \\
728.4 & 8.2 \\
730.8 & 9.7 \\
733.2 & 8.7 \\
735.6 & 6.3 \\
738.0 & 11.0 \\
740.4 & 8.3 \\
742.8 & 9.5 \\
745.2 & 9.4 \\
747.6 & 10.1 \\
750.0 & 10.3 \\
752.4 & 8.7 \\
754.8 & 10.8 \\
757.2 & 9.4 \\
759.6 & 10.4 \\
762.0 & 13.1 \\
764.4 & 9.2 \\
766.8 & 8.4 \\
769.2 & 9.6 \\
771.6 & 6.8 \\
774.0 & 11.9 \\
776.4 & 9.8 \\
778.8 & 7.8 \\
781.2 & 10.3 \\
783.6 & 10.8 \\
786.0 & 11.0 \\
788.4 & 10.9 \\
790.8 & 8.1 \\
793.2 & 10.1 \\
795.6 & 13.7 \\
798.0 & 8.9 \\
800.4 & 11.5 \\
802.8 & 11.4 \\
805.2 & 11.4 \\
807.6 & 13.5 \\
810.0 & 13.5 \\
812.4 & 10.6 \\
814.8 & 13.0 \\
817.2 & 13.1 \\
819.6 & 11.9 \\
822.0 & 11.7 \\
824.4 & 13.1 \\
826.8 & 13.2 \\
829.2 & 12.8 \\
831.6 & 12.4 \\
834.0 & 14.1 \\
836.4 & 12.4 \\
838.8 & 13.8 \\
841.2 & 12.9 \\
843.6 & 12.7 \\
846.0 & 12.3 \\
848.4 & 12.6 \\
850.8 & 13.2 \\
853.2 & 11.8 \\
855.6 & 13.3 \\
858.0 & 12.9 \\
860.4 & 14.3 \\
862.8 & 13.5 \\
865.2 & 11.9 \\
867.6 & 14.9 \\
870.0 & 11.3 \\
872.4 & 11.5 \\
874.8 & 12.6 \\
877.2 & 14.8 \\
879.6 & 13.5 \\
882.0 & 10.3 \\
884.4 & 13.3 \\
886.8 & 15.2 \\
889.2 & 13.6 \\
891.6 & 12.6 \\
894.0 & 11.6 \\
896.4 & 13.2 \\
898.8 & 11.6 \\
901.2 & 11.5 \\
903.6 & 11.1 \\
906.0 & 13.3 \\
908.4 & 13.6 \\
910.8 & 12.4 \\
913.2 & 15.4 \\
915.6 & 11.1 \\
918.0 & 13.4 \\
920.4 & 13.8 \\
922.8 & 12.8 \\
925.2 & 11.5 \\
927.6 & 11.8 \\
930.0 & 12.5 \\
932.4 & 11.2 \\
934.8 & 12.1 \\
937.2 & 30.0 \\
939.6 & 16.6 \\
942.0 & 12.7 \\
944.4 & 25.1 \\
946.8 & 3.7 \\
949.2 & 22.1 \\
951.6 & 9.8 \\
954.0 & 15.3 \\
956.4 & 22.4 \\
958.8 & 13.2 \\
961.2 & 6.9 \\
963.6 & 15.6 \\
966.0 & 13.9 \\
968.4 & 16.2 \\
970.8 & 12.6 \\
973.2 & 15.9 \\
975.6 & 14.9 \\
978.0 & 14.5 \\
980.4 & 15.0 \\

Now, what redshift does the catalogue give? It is 0.79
